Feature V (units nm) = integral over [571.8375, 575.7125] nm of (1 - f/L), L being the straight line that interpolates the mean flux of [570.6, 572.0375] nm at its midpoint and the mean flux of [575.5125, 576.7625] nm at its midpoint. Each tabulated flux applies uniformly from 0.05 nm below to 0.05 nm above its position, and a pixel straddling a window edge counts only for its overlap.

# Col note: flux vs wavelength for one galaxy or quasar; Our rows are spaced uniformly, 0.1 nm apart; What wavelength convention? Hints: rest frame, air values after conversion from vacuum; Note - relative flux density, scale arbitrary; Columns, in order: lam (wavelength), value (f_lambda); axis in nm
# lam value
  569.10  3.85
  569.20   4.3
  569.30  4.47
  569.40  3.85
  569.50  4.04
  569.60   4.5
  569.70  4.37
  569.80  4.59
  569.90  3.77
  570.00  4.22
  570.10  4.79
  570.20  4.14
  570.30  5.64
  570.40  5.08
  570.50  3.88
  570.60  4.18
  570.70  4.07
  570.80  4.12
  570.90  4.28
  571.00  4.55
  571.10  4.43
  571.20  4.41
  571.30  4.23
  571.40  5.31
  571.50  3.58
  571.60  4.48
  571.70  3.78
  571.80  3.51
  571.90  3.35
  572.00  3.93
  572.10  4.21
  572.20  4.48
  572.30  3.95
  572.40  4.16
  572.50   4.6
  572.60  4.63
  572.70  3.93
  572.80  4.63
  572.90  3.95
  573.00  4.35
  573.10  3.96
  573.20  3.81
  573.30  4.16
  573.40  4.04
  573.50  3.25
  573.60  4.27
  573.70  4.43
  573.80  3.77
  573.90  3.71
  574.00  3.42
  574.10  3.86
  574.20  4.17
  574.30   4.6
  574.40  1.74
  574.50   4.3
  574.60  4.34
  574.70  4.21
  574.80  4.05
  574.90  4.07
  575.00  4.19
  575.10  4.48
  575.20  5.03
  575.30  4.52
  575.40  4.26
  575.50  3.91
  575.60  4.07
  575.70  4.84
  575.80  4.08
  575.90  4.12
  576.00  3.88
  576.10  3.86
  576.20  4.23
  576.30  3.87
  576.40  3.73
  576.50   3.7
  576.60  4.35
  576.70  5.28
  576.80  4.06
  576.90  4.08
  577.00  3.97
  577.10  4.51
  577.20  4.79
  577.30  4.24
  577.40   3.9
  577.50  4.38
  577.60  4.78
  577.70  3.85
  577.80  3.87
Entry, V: 0.06 nm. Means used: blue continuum 4.15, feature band 4.08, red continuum 4.16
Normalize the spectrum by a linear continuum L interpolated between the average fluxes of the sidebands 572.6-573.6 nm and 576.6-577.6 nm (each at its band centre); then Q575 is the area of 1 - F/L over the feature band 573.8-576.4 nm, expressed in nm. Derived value 0.10 nm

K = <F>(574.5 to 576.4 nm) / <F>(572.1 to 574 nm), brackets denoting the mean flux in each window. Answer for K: 1.0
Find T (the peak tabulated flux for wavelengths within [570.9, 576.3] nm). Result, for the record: 5.31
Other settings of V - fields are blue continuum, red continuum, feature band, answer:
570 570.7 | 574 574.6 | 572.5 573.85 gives -0.04 nm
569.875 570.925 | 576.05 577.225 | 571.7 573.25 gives 0.09 nm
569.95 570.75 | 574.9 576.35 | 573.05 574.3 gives 0.12 nm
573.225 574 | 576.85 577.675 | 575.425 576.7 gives 0.02 nm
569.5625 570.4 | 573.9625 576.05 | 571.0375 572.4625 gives 0.08 nm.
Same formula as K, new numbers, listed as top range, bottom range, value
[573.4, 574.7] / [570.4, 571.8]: 0.90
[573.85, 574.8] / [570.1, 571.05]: 0.86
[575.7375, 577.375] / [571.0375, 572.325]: 1.01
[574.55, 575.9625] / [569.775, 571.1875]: 0.97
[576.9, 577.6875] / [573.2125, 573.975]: 1.10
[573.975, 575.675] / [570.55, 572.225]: 0.98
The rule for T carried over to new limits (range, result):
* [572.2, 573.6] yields 4.63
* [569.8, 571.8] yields 5.64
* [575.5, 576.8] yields 5.28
